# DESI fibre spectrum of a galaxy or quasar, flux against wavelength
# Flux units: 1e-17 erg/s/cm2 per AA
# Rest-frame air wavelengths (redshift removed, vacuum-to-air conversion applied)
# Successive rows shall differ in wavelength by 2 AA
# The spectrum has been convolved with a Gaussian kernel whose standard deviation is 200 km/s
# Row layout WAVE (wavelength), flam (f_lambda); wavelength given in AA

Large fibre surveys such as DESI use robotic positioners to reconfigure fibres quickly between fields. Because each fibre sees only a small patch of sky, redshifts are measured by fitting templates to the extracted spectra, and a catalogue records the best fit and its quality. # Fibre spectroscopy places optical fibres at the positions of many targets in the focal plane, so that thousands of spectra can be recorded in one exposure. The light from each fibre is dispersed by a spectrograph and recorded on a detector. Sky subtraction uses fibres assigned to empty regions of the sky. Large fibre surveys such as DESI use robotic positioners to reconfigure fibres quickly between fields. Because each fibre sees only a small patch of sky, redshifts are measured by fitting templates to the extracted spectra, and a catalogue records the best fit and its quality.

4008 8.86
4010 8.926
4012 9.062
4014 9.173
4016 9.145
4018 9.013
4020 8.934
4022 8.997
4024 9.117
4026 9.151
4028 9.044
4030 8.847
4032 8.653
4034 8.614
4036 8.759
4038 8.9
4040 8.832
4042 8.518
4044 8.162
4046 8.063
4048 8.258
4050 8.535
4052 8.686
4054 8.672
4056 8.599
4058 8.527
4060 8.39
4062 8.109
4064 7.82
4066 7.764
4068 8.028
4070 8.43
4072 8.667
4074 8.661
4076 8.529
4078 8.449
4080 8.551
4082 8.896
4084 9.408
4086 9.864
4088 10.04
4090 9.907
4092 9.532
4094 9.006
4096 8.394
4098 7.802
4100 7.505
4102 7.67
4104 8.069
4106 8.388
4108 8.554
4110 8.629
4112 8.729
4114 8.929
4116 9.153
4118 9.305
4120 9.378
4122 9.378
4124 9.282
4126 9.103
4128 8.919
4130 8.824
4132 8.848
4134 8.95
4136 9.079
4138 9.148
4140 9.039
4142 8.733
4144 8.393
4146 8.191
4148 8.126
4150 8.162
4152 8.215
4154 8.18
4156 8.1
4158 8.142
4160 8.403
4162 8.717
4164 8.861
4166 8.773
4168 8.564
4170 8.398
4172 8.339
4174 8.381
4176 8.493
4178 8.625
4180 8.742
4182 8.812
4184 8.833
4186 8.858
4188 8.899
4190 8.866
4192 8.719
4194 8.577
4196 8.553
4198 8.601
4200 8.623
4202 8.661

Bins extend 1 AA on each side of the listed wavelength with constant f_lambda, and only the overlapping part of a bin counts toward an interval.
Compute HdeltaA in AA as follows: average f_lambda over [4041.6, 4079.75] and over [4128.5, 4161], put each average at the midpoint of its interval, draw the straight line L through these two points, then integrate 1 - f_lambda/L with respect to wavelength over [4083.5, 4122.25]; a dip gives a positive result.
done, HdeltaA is -1.9 AA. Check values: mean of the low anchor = 8.36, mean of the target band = 8.87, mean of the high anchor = 8.54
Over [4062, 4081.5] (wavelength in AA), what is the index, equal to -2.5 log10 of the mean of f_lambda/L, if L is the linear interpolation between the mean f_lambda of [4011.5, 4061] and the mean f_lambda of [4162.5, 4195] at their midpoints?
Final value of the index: 0.05 mag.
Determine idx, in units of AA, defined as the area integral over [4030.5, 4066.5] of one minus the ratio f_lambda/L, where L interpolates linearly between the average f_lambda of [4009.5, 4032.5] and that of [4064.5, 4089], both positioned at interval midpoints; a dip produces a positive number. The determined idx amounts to 1.76 AA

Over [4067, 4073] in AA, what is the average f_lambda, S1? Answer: 8.38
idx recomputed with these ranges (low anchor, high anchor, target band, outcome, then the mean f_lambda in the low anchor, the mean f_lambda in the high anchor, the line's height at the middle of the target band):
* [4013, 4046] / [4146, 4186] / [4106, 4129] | -1.08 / 8.84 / 8.47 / 8.6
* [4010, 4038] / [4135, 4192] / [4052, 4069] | 1.14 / 8.96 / 8.58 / 8.86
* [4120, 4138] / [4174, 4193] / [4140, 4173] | 1.82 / 9.07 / 8.74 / 8.9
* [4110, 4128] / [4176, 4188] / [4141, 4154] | 0.96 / 9.11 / 8.76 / 8.95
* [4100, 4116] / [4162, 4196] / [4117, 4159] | -1.08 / 8.41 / 8.67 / 8.52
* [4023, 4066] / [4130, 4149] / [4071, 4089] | -0.80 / 8.56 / 8.73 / 8.63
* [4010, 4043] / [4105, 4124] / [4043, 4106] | 2.79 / 8.92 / 8.96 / 8.94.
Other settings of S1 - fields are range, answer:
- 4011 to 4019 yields 9.1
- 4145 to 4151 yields 8.16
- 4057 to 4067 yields 8.12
